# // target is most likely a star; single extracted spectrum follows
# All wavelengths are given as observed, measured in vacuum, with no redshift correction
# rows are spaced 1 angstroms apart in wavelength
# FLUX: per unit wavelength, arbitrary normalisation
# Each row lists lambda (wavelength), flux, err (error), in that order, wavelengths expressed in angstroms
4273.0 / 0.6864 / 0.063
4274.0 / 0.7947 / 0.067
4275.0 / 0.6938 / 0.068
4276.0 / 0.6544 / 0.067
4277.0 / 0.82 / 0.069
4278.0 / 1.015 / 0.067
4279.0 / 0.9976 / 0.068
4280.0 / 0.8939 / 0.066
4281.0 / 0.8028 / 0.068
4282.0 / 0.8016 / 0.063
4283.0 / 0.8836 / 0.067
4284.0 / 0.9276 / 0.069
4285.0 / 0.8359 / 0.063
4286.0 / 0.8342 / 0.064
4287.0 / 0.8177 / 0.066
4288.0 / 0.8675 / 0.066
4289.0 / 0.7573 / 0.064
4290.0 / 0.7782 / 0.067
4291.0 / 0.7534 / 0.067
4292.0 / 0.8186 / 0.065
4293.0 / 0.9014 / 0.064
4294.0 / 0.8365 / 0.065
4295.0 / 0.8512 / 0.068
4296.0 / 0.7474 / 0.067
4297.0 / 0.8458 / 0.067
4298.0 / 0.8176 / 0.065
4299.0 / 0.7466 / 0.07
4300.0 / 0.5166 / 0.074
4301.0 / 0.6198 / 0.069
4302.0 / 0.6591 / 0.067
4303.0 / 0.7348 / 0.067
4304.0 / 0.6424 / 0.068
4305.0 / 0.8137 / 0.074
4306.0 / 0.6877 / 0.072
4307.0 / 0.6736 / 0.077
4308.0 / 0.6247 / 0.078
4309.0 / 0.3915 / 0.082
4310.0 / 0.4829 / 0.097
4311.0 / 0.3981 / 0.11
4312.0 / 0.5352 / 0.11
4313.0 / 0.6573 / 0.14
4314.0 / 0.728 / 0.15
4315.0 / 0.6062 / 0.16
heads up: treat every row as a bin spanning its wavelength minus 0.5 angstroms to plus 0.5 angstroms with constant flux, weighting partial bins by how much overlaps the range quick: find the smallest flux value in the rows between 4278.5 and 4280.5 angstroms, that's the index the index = 0.8939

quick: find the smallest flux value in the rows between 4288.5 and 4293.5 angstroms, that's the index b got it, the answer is 0.7534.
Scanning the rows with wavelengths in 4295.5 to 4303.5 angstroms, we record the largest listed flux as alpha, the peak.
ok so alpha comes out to 0.8458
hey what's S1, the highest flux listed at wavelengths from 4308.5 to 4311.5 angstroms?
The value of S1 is 0.4829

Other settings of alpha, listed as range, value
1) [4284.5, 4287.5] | 0.8359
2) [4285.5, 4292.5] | 0.8675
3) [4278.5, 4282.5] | 0.9976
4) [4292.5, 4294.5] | 0.9014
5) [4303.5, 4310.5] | 0.8137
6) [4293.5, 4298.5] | 0.8512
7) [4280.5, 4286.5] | 0.9276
